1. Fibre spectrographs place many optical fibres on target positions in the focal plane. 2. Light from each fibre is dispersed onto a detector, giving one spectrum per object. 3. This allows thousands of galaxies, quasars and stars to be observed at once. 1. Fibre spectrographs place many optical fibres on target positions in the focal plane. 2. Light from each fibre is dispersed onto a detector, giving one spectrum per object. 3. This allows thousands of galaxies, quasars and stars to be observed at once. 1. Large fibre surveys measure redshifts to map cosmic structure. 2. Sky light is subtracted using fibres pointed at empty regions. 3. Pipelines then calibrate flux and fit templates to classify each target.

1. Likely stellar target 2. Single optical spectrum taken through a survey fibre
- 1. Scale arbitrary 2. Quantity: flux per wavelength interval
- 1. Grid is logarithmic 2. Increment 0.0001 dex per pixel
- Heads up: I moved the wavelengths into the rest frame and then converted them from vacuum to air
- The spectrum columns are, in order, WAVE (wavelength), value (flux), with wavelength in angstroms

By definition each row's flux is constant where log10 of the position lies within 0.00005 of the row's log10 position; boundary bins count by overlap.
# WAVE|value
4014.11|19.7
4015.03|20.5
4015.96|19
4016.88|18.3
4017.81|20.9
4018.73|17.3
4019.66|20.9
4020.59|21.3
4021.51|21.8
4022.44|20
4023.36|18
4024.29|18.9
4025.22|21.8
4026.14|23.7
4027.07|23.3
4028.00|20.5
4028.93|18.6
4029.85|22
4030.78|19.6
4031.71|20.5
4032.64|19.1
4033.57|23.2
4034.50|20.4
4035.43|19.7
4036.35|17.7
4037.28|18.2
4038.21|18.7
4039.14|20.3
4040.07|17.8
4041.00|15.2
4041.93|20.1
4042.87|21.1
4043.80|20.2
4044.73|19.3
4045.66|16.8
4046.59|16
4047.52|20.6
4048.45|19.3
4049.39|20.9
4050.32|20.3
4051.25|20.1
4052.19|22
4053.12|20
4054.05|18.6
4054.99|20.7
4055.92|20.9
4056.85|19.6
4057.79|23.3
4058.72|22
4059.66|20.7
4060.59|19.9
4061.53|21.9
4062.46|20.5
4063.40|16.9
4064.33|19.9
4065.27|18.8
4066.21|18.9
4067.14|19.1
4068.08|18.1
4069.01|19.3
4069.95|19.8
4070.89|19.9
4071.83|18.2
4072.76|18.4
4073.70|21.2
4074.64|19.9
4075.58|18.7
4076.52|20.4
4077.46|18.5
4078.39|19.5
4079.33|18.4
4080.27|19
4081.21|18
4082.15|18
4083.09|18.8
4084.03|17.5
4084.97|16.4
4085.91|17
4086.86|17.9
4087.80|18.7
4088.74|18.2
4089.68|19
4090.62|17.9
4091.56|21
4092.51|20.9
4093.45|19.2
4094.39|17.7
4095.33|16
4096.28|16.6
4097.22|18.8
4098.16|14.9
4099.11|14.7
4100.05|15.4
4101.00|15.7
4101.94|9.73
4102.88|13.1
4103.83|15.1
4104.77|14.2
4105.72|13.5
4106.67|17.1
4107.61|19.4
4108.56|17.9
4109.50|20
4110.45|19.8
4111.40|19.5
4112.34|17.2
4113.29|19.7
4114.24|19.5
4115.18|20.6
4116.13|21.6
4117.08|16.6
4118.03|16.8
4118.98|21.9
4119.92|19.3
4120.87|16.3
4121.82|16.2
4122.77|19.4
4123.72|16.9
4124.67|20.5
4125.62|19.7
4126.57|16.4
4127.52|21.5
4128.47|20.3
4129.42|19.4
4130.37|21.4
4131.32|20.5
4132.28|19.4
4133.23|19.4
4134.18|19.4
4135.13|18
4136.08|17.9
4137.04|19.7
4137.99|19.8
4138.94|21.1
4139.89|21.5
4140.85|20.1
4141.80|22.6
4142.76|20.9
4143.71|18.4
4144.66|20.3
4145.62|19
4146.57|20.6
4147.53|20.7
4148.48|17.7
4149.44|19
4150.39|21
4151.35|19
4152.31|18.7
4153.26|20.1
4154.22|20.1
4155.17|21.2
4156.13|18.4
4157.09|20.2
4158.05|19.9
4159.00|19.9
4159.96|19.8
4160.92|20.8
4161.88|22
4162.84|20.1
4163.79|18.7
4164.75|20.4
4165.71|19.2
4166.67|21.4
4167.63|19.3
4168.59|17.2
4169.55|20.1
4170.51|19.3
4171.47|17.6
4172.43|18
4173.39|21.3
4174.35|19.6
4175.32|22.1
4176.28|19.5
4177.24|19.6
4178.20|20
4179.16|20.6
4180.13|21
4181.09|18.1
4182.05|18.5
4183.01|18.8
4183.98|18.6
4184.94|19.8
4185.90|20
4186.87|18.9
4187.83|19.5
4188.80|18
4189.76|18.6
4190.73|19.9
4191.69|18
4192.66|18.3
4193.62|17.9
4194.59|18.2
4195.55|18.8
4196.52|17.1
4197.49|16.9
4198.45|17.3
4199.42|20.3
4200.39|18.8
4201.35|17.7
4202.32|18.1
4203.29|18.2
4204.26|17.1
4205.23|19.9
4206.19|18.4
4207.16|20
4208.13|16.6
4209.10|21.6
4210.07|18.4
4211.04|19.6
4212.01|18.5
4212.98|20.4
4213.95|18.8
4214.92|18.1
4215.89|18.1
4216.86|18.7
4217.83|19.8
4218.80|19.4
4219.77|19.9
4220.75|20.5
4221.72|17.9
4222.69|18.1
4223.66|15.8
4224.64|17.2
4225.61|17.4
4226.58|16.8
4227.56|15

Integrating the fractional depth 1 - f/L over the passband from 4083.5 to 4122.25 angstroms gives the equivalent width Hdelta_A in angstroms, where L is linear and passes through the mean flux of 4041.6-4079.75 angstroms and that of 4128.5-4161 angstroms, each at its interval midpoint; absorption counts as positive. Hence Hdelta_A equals 4.4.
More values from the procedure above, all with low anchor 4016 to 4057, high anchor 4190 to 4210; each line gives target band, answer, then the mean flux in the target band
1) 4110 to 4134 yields -0.1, 19.2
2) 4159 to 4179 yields -1.2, 19.8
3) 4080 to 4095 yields 0.8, 18.4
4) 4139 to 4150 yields -0.7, 20.1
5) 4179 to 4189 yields -0.4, 19.2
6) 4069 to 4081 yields 0.1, 19.3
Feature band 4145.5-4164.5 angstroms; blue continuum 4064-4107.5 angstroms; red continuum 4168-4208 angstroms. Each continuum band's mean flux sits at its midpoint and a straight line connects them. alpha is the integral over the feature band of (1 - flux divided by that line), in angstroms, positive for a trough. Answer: -1.37 angstroms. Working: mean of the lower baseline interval 17.8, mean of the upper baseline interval 18.9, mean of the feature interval 19.9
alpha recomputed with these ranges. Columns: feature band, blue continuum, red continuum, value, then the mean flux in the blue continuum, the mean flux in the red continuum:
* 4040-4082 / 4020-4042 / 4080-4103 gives -2.0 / 20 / 17.3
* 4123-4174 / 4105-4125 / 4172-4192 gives -2.0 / 18.5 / 19.5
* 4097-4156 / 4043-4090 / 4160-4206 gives 1.8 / 19.3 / 19.1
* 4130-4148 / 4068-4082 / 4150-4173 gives -0.4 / 19.2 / 19.7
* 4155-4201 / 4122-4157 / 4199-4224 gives -0.2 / 19.7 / 18.8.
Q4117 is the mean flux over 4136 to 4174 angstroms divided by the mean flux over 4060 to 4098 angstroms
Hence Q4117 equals 1.06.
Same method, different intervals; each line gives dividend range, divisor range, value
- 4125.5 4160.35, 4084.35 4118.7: 1.14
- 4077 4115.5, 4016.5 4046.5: 0.89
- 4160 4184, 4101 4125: 1.12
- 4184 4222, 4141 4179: 0.95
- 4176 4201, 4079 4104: 1.10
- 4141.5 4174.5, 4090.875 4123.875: 1.13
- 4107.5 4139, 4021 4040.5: 0.95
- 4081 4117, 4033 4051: 0.91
